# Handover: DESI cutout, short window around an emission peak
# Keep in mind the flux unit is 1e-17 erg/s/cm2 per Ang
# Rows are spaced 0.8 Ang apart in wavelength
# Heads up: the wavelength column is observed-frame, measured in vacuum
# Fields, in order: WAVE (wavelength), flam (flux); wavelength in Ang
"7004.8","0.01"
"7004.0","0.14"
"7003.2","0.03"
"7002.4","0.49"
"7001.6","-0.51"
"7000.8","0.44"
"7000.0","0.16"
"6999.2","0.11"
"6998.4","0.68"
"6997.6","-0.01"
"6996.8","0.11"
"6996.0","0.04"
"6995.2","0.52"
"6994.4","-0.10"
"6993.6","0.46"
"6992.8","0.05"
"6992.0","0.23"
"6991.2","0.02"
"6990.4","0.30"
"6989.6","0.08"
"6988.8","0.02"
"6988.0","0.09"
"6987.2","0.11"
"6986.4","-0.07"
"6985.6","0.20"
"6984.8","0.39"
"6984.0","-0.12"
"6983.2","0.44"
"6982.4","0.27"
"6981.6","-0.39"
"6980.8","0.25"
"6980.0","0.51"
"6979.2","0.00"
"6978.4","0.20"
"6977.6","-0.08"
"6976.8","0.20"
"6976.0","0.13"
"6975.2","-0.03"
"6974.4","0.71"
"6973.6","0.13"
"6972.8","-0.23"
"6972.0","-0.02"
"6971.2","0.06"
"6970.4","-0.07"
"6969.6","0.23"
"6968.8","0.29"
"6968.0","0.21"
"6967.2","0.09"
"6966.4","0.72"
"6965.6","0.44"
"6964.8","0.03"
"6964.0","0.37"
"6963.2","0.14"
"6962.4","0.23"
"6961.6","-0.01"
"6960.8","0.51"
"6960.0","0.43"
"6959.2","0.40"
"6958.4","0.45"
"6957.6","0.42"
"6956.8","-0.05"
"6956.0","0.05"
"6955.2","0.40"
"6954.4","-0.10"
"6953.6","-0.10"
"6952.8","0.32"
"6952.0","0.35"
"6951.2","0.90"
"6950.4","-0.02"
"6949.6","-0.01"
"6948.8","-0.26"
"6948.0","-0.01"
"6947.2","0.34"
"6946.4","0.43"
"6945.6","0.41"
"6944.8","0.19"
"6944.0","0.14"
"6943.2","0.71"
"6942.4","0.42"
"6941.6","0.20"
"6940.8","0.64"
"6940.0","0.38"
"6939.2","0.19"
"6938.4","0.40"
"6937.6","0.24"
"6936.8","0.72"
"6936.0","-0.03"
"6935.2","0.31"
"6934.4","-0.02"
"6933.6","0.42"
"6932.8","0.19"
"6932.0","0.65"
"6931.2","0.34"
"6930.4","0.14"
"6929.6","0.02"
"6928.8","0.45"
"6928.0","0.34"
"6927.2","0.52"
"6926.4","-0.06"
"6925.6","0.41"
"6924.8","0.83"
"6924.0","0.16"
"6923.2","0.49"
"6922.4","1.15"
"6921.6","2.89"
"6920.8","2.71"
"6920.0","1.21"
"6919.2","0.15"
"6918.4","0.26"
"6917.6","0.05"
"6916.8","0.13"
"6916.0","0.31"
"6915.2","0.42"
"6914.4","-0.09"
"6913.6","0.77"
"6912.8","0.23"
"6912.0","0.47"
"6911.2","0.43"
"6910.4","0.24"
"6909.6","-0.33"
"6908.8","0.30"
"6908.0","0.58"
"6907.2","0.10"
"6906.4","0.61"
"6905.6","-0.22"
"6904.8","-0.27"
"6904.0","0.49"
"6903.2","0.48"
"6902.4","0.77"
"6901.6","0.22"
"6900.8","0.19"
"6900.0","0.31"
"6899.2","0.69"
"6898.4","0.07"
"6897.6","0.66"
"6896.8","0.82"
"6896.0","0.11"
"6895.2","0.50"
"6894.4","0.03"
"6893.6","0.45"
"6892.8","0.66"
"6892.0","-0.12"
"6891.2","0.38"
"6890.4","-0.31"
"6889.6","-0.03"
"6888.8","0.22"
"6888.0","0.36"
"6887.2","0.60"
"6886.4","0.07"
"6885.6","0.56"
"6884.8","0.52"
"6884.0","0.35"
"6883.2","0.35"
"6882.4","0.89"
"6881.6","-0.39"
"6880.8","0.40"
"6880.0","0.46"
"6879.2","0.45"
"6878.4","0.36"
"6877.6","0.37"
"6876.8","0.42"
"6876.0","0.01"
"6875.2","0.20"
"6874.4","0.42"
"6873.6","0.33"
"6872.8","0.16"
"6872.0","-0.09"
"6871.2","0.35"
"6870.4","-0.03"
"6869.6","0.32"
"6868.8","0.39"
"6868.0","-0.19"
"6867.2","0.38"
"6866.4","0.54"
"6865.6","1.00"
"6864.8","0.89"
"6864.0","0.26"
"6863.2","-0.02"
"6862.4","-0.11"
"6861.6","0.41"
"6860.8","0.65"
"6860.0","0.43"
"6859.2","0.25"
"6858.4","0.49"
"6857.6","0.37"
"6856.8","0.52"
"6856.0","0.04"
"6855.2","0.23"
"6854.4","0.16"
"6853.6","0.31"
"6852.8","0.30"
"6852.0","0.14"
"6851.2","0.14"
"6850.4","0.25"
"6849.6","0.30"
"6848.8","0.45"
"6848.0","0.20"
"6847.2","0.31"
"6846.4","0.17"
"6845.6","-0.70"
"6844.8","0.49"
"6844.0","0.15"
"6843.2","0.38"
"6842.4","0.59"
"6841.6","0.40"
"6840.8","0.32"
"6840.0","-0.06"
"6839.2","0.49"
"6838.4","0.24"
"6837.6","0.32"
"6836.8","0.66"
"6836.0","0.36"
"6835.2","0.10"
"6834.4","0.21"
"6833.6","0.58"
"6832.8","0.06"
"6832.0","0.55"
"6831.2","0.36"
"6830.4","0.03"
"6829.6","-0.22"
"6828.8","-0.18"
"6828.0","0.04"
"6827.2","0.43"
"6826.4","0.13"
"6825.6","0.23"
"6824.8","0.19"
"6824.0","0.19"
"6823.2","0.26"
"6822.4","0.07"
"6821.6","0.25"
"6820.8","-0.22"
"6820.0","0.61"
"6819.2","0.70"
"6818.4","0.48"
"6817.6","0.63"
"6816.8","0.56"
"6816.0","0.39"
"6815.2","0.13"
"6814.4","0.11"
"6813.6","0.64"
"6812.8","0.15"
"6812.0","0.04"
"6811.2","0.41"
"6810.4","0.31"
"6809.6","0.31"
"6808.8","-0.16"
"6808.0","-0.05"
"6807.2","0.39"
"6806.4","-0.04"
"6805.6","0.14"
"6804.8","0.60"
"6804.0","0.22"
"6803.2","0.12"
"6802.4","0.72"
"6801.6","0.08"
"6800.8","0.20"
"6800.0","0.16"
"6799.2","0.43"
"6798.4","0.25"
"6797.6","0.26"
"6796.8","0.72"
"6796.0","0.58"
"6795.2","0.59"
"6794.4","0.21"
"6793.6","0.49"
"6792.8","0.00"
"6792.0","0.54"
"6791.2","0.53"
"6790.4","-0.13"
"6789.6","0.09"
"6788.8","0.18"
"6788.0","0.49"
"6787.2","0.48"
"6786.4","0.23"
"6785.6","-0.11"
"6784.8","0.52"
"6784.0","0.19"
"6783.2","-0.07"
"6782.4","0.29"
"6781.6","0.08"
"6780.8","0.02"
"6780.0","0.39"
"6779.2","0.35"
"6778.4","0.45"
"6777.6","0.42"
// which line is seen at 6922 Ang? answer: H-alpha 6563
